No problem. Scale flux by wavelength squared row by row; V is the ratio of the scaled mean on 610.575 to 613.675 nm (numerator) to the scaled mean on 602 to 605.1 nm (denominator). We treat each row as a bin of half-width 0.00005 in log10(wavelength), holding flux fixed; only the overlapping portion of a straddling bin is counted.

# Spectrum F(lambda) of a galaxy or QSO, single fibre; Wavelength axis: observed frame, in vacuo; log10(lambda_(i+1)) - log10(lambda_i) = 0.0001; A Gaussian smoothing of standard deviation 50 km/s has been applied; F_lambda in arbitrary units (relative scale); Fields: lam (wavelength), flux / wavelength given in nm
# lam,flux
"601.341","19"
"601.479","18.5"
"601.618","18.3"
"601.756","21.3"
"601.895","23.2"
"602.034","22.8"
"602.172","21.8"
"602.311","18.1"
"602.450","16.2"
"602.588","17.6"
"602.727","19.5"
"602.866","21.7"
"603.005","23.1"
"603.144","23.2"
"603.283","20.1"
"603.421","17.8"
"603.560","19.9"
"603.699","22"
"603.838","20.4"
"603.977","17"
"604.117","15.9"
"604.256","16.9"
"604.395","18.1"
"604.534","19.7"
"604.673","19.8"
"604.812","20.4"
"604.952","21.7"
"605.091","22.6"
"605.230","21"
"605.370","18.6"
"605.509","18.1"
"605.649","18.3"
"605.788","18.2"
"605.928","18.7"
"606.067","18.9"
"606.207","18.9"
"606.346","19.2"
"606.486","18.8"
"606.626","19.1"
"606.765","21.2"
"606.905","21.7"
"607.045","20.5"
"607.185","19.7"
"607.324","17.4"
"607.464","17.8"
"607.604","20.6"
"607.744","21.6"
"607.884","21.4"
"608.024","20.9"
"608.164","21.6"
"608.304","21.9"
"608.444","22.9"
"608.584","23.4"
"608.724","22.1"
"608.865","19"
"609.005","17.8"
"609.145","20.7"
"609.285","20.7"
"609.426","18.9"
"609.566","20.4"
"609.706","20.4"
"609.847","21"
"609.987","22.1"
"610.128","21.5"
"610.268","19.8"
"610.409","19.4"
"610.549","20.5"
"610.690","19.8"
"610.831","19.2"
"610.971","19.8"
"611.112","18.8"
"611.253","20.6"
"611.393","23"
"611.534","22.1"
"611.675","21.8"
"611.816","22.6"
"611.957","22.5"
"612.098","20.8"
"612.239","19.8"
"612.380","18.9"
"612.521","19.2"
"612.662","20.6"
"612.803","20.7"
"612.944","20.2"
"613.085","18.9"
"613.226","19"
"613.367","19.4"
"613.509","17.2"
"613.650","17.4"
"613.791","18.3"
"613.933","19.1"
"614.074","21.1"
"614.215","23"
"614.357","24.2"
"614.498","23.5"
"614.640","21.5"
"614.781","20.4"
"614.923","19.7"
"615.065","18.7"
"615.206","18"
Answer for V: 1.05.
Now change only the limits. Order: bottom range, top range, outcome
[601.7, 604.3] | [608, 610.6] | 1.06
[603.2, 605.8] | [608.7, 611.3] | 1.06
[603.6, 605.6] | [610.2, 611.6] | 1.07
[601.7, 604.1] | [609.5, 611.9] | 1.05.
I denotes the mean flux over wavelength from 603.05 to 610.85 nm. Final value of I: 20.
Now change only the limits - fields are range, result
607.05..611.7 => 20.6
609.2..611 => 20.3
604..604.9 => 18.4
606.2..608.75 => 20.6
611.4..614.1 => 20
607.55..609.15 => 21.2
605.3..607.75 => 19.2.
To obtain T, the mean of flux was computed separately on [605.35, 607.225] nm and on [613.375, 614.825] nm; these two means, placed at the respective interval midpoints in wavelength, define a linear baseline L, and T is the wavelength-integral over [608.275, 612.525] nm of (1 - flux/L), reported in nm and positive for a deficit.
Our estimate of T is -0.16 nm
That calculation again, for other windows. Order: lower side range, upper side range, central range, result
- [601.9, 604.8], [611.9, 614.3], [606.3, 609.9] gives -0.13 nm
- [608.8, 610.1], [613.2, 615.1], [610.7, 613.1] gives -0.05 nm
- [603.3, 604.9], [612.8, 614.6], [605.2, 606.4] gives 0.02 nm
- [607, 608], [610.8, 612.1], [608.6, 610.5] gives 0.02 nm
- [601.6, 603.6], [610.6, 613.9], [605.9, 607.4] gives 0.06 nm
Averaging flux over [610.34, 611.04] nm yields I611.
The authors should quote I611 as 19.8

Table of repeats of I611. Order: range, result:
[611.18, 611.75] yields 21.9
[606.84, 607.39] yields 19.8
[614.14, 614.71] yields 23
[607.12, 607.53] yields 18.3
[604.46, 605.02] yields 20.4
